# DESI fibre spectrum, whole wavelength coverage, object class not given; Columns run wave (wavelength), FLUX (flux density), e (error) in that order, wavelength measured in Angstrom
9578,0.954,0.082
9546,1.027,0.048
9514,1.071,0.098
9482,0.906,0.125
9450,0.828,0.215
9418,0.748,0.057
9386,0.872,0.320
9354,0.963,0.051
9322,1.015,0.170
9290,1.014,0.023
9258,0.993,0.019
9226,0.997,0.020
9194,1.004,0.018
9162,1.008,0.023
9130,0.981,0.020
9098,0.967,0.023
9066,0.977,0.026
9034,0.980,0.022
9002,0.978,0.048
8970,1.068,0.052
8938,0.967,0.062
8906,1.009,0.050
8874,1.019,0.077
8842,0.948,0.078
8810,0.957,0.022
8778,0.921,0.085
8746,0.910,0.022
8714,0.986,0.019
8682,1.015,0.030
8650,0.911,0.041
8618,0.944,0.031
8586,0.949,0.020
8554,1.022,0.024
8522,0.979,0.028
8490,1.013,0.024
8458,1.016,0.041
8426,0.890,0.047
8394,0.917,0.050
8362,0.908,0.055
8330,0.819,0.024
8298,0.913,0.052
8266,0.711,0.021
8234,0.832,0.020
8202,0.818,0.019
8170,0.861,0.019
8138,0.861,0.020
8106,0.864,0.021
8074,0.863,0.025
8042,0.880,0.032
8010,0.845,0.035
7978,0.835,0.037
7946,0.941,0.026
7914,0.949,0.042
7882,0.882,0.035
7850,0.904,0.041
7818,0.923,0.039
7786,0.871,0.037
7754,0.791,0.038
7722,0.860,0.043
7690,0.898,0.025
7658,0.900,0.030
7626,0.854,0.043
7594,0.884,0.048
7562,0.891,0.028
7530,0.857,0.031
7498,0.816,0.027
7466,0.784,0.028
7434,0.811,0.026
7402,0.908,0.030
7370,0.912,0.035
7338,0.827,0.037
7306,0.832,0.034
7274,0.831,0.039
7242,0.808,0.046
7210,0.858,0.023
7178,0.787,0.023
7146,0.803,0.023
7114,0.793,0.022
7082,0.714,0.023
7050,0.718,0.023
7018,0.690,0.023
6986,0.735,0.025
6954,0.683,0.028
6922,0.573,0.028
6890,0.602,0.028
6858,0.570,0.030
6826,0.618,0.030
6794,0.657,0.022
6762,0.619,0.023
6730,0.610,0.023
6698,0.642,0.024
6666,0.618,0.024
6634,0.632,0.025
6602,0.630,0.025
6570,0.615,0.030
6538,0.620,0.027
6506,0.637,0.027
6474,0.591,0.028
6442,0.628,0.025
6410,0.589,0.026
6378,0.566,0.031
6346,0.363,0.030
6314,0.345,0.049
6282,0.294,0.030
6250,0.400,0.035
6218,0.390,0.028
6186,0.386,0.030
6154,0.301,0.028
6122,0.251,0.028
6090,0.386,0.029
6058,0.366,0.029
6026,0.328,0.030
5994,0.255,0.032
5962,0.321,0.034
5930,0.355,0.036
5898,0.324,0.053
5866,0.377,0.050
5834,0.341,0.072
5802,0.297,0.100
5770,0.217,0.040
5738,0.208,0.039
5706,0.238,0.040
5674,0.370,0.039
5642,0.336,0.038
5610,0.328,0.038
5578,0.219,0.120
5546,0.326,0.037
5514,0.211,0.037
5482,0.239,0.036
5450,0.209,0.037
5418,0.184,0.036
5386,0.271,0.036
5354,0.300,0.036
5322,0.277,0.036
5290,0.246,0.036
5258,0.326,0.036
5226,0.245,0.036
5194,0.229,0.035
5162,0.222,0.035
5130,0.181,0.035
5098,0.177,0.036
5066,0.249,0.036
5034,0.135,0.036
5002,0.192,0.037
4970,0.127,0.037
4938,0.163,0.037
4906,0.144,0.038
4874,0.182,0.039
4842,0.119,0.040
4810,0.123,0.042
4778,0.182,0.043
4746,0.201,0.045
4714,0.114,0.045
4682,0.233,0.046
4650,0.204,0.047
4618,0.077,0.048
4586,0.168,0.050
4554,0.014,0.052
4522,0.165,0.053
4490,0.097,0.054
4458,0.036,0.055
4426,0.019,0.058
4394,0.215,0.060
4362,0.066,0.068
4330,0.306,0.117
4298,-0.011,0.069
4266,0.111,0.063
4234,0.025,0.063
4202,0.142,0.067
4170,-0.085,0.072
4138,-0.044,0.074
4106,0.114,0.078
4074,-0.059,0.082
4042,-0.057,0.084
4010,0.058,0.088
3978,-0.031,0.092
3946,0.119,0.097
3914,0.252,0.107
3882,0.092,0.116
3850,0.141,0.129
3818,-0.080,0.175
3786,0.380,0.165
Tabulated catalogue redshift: 0.60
